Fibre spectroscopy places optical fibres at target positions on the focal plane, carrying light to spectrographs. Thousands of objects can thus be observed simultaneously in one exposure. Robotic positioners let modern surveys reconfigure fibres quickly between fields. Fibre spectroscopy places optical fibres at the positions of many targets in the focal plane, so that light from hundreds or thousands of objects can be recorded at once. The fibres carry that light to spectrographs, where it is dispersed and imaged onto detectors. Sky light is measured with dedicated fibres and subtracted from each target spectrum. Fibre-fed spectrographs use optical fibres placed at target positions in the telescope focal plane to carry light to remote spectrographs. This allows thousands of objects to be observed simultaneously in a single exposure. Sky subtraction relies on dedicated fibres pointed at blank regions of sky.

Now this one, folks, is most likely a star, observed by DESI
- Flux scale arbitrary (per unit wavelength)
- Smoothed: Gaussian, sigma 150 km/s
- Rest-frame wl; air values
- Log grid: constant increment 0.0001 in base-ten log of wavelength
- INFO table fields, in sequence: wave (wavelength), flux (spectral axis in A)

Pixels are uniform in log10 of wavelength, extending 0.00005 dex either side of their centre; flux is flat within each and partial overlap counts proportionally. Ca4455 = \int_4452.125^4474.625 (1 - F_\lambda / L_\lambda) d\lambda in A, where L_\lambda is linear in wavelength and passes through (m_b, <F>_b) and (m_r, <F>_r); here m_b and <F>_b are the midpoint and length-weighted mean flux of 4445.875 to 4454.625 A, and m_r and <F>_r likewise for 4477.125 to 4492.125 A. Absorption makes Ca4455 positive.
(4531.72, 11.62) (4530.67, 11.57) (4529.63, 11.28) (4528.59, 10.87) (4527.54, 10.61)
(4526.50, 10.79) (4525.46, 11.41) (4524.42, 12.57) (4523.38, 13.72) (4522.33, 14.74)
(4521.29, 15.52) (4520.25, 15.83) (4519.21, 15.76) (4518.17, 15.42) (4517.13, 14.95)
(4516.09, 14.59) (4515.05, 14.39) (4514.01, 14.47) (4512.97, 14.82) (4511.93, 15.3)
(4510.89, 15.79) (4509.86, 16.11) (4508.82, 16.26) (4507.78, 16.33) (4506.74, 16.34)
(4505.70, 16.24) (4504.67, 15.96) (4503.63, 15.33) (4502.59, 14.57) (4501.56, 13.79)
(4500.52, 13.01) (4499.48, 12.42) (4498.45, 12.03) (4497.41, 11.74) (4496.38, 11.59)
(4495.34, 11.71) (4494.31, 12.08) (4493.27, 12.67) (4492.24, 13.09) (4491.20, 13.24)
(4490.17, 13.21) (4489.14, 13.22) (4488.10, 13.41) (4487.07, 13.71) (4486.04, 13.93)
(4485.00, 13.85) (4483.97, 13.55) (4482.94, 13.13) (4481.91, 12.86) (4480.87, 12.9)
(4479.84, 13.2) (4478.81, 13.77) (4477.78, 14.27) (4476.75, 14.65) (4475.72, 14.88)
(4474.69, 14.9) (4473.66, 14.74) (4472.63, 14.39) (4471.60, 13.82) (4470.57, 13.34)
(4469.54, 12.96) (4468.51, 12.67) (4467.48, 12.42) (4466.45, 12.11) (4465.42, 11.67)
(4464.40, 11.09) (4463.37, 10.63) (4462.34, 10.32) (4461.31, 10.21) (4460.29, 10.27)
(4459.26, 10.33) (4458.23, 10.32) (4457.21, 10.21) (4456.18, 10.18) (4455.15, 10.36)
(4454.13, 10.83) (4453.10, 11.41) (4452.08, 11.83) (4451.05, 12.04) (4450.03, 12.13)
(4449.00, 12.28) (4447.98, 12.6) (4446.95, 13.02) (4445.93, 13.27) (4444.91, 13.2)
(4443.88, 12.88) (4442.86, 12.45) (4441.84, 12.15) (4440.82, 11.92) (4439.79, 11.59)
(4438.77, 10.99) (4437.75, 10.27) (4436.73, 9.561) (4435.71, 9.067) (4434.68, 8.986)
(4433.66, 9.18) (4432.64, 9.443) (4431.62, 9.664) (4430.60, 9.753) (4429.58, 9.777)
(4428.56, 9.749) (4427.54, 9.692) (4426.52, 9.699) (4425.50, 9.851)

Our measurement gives 1.7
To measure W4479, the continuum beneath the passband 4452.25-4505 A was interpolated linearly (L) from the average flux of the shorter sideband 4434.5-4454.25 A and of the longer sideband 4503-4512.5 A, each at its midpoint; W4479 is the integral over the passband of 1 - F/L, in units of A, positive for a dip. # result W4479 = 4.9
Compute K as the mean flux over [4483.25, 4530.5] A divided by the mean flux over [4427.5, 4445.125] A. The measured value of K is 1.31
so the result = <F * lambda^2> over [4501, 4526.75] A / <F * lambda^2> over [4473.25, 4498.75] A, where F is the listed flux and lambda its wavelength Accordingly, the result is 1.13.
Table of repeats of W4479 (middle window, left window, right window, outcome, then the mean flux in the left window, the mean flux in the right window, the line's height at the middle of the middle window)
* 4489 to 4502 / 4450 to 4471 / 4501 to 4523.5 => 1.3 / 11.3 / 15.3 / 14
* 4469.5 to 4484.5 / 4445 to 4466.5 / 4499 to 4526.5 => -1.5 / 11.3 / 14.8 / 12.6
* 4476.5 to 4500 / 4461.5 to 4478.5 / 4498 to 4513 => 1.6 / 13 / 15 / 14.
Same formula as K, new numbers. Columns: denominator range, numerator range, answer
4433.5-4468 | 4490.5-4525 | 1.27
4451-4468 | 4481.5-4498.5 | 1.18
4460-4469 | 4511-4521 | 1.34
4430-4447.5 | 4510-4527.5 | 1.30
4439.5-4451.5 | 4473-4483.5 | 1.12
